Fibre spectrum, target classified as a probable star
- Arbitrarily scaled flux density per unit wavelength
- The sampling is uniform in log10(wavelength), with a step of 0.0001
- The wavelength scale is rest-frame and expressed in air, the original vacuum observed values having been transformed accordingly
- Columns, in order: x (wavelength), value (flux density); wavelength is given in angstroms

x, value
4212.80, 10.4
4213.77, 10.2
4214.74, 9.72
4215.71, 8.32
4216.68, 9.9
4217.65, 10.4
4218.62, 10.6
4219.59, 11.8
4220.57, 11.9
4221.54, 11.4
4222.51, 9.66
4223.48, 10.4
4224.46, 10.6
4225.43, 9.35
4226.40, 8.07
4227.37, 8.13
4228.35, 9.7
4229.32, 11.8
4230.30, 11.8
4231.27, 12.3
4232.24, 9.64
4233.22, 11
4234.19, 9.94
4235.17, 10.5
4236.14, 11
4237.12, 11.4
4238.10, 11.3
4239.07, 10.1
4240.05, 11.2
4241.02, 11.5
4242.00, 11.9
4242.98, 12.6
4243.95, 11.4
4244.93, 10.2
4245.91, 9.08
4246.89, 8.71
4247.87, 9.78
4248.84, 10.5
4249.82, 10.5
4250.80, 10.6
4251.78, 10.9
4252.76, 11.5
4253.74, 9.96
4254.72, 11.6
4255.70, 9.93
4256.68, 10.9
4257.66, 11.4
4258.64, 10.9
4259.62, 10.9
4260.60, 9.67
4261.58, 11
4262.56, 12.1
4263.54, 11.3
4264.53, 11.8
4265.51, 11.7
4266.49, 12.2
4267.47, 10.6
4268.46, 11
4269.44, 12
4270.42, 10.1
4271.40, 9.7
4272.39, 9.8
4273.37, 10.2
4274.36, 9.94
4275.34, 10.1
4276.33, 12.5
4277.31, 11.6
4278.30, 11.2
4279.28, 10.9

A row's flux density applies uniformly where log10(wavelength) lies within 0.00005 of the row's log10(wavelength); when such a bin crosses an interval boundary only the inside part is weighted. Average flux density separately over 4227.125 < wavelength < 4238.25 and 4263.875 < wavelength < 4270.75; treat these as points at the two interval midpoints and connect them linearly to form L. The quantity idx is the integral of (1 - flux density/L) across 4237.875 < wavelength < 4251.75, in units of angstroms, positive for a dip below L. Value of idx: 0.4 angstroms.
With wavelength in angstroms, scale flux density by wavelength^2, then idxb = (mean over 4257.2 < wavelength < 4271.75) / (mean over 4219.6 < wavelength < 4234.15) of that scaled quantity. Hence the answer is 1.08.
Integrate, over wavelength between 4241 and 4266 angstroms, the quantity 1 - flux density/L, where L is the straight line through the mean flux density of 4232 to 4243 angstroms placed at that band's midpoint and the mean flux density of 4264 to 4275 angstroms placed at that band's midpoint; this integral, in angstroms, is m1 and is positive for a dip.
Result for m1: 0.1 angstroms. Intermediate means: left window 11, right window 10.8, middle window 10.8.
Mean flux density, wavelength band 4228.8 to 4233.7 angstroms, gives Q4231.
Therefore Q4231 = 11.3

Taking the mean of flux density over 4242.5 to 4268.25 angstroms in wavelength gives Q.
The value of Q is 10.8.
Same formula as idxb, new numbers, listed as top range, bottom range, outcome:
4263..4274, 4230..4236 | 1.02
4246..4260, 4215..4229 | 1.07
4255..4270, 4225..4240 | 1.09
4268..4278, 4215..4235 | 1.06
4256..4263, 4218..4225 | 1.02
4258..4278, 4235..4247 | 1.02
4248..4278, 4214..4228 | 1.11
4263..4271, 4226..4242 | 1.08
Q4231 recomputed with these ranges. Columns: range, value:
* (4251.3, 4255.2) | 11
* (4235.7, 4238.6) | 11.2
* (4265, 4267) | 12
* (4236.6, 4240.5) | 11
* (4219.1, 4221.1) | 11.8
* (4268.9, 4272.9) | 10.4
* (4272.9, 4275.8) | 10.1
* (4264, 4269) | 11.5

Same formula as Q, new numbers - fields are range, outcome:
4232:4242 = 10.8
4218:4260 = 10.7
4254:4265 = 11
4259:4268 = 11.2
